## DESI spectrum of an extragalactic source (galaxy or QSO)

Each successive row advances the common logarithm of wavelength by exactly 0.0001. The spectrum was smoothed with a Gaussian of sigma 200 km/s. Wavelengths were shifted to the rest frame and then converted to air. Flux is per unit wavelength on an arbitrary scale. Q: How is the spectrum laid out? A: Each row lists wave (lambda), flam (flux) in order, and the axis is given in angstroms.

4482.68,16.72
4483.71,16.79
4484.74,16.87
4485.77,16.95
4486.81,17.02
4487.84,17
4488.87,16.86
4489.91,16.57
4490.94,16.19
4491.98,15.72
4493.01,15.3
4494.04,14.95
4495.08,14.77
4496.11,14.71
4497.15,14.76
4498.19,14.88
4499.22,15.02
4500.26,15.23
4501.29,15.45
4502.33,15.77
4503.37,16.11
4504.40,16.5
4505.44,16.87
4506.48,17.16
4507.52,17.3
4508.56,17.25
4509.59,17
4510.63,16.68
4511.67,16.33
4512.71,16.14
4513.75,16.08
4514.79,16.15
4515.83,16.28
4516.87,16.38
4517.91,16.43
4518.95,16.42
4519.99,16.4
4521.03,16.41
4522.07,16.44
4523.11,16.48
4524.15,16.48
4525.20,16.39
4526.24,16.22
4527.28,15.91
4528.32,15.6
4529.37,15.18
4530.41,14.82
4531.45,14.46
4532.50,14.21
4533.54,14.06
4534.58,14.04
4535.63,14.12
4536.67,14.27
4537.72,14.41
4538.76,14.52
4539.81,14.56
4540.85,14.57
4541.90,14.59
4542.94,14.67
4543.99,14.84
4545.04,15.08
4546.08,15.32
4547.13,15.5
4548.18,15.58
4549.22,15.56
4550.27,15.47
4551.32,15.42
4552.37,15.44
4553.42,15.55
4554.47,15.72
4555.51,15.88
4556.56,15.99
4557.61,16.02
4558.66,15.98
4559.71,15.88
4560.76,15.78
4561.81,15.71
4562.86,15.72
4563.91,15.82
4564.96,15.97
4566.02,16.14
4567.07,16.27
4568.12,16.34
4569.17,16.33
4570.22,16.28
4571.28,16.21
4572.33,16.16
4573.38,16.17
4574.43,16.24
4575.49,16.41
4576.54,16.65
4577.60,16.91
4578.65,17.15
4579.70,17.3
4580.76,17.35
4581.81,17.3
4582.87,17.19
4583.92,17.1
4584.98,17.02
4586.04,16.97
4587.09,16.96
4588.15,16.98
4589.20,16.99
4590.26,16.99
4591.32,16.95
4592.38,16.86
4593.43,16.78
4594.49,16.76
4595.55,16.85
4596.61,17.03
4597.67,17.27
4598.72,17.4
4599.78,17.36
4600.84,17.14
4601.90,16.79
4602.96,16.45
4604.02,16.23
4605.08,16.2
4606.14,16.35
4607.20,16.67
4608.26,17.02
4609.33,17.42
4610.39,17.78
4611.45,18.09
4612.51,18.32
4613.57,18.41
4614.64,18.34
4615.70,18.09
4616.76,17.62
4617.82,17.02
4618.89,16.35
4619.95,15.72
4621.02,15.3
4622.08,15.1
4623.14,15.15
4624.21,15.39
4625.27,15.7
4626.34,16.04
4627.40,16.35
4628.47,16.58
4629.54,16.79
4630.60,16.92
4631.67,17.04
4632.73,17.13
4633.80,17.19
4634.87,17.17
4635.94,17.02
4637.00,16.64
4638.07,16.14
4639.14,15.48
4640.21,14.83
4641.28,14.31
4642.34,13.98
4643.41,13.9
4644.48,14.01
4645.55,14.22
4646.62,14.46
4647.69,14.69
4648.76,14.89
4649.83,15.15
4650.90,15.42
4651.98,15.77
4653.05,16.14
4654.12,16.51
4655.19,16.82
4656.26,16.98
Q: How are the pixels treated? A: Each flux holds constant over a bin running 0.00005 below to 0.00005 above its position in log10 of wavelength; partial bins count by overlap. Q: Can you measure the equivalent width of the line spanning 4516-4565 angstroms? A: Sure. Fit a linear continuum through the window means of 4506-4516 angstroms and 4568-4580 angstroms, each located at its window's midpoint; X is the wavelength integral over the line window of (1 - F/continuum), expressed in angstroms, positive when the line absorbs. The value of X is 3.3 angstroms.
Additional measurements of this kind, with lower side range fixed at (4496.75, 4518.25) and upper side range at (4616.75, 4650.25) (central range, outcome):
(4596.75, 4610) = -0.9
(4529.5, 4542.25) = 1.3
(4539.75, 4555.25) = 0.8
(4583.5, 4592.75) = -0.6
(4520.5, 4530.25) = 0.0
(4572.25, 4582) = -0.5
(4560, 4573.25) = -0.1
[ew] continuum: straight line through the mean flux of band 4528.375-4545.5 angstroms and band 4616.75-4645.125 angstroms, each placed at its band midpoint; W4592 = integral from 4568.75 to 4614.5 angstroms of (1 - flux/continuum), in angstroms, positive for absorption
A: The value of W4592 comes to -4.8 angstroms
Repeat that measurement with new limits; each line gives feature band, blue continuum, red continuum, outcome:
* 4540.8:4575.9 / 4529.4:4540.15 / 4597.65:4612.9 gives -1.0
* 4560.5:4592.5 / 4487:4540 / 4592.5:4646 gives -0.8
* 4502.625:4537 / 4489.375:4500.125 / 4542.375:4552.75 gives -1.5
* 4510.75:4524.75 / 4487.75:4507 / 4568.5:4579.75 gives -0.4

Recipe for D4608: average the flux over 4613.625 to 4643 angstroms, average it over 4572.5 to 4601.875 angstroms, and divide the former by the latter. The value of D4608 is 1.0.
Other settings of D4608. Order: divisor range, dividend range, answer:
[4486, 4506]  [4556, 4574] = 1.02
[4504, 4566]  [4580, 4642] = 1.07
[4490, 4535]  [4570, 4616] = 1.07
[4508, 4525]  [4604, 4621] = 1.04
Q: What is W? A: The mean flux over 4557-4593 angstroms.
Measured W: 16.5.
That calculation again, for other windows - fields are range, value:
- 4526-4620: 16.2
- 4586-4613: 17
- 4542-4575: 15.8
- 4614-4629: 16.3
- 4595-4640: 16.8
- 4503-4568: 15.7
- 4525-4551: 14.9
